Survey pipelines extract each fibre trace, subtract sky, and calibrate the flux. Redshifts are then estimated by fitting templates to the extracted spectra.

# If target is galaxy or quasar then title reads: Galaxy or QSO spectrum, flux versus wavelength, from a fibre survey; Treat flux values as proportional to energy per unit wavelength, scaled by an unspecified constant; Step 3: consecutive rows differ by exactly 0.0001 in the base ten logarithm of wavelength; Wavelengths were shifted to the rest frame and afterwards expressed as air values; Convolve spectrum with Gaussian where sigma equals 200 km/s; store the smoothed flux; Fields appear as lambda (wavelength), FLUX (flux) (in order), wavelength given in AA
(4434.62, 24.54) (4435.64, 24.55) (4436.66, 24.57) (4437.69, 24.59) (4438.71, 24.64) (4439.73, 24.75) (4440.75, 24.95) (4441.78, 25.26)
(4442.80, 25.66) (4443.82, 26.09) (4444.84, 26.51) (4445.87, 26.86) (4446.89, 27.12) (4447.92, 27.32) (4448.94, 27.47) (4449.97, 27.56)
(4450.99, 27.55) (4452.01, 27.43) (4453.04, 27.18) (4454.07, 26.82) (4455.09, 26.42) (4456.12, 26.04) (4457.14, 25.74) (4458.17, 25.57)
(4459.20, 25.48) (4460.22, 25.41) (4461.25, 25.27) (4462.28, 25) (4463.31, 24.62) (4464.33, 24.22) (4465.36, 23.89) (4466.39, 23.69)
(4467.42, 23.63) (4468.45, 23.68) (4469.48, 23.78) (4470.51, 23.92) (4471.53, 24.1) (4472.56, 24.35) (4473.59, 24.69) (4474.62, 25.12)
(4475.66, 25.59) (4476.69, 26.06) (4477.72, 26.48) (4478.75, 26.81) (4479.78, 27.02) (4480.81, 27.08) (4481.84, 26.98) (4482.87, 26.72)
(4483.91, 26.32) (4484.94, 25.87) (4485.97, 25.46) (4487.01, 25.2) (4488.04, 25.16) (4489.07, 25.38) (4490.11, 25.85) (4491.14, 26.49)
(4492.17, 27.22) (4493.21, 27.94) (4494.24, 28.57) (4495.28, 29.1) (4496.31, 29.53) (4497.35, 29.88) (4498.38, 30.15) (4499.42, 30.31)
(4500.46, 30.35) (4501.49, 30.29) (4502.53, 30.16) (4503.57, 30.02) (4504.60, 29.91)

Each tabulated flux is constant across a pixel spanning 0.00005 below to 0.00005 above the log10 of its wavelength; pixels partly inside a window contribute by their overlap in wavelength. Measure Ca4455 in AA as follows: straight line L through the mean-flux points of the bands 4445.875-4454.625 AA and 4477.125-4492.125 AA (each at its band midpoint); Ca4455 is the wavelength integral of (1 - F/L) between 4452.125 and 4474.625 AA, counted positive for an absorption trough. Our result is 1.6 AA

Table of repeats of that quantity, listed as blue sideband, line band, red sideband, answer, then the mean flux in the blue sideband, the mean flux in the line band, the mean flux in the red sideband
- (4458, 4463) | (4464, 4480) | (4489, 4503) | 1.0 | 25.3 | 24.8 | 28.8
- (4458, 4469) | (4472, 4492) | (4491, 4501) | 0.9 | 24.5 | 25.9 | 29.1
